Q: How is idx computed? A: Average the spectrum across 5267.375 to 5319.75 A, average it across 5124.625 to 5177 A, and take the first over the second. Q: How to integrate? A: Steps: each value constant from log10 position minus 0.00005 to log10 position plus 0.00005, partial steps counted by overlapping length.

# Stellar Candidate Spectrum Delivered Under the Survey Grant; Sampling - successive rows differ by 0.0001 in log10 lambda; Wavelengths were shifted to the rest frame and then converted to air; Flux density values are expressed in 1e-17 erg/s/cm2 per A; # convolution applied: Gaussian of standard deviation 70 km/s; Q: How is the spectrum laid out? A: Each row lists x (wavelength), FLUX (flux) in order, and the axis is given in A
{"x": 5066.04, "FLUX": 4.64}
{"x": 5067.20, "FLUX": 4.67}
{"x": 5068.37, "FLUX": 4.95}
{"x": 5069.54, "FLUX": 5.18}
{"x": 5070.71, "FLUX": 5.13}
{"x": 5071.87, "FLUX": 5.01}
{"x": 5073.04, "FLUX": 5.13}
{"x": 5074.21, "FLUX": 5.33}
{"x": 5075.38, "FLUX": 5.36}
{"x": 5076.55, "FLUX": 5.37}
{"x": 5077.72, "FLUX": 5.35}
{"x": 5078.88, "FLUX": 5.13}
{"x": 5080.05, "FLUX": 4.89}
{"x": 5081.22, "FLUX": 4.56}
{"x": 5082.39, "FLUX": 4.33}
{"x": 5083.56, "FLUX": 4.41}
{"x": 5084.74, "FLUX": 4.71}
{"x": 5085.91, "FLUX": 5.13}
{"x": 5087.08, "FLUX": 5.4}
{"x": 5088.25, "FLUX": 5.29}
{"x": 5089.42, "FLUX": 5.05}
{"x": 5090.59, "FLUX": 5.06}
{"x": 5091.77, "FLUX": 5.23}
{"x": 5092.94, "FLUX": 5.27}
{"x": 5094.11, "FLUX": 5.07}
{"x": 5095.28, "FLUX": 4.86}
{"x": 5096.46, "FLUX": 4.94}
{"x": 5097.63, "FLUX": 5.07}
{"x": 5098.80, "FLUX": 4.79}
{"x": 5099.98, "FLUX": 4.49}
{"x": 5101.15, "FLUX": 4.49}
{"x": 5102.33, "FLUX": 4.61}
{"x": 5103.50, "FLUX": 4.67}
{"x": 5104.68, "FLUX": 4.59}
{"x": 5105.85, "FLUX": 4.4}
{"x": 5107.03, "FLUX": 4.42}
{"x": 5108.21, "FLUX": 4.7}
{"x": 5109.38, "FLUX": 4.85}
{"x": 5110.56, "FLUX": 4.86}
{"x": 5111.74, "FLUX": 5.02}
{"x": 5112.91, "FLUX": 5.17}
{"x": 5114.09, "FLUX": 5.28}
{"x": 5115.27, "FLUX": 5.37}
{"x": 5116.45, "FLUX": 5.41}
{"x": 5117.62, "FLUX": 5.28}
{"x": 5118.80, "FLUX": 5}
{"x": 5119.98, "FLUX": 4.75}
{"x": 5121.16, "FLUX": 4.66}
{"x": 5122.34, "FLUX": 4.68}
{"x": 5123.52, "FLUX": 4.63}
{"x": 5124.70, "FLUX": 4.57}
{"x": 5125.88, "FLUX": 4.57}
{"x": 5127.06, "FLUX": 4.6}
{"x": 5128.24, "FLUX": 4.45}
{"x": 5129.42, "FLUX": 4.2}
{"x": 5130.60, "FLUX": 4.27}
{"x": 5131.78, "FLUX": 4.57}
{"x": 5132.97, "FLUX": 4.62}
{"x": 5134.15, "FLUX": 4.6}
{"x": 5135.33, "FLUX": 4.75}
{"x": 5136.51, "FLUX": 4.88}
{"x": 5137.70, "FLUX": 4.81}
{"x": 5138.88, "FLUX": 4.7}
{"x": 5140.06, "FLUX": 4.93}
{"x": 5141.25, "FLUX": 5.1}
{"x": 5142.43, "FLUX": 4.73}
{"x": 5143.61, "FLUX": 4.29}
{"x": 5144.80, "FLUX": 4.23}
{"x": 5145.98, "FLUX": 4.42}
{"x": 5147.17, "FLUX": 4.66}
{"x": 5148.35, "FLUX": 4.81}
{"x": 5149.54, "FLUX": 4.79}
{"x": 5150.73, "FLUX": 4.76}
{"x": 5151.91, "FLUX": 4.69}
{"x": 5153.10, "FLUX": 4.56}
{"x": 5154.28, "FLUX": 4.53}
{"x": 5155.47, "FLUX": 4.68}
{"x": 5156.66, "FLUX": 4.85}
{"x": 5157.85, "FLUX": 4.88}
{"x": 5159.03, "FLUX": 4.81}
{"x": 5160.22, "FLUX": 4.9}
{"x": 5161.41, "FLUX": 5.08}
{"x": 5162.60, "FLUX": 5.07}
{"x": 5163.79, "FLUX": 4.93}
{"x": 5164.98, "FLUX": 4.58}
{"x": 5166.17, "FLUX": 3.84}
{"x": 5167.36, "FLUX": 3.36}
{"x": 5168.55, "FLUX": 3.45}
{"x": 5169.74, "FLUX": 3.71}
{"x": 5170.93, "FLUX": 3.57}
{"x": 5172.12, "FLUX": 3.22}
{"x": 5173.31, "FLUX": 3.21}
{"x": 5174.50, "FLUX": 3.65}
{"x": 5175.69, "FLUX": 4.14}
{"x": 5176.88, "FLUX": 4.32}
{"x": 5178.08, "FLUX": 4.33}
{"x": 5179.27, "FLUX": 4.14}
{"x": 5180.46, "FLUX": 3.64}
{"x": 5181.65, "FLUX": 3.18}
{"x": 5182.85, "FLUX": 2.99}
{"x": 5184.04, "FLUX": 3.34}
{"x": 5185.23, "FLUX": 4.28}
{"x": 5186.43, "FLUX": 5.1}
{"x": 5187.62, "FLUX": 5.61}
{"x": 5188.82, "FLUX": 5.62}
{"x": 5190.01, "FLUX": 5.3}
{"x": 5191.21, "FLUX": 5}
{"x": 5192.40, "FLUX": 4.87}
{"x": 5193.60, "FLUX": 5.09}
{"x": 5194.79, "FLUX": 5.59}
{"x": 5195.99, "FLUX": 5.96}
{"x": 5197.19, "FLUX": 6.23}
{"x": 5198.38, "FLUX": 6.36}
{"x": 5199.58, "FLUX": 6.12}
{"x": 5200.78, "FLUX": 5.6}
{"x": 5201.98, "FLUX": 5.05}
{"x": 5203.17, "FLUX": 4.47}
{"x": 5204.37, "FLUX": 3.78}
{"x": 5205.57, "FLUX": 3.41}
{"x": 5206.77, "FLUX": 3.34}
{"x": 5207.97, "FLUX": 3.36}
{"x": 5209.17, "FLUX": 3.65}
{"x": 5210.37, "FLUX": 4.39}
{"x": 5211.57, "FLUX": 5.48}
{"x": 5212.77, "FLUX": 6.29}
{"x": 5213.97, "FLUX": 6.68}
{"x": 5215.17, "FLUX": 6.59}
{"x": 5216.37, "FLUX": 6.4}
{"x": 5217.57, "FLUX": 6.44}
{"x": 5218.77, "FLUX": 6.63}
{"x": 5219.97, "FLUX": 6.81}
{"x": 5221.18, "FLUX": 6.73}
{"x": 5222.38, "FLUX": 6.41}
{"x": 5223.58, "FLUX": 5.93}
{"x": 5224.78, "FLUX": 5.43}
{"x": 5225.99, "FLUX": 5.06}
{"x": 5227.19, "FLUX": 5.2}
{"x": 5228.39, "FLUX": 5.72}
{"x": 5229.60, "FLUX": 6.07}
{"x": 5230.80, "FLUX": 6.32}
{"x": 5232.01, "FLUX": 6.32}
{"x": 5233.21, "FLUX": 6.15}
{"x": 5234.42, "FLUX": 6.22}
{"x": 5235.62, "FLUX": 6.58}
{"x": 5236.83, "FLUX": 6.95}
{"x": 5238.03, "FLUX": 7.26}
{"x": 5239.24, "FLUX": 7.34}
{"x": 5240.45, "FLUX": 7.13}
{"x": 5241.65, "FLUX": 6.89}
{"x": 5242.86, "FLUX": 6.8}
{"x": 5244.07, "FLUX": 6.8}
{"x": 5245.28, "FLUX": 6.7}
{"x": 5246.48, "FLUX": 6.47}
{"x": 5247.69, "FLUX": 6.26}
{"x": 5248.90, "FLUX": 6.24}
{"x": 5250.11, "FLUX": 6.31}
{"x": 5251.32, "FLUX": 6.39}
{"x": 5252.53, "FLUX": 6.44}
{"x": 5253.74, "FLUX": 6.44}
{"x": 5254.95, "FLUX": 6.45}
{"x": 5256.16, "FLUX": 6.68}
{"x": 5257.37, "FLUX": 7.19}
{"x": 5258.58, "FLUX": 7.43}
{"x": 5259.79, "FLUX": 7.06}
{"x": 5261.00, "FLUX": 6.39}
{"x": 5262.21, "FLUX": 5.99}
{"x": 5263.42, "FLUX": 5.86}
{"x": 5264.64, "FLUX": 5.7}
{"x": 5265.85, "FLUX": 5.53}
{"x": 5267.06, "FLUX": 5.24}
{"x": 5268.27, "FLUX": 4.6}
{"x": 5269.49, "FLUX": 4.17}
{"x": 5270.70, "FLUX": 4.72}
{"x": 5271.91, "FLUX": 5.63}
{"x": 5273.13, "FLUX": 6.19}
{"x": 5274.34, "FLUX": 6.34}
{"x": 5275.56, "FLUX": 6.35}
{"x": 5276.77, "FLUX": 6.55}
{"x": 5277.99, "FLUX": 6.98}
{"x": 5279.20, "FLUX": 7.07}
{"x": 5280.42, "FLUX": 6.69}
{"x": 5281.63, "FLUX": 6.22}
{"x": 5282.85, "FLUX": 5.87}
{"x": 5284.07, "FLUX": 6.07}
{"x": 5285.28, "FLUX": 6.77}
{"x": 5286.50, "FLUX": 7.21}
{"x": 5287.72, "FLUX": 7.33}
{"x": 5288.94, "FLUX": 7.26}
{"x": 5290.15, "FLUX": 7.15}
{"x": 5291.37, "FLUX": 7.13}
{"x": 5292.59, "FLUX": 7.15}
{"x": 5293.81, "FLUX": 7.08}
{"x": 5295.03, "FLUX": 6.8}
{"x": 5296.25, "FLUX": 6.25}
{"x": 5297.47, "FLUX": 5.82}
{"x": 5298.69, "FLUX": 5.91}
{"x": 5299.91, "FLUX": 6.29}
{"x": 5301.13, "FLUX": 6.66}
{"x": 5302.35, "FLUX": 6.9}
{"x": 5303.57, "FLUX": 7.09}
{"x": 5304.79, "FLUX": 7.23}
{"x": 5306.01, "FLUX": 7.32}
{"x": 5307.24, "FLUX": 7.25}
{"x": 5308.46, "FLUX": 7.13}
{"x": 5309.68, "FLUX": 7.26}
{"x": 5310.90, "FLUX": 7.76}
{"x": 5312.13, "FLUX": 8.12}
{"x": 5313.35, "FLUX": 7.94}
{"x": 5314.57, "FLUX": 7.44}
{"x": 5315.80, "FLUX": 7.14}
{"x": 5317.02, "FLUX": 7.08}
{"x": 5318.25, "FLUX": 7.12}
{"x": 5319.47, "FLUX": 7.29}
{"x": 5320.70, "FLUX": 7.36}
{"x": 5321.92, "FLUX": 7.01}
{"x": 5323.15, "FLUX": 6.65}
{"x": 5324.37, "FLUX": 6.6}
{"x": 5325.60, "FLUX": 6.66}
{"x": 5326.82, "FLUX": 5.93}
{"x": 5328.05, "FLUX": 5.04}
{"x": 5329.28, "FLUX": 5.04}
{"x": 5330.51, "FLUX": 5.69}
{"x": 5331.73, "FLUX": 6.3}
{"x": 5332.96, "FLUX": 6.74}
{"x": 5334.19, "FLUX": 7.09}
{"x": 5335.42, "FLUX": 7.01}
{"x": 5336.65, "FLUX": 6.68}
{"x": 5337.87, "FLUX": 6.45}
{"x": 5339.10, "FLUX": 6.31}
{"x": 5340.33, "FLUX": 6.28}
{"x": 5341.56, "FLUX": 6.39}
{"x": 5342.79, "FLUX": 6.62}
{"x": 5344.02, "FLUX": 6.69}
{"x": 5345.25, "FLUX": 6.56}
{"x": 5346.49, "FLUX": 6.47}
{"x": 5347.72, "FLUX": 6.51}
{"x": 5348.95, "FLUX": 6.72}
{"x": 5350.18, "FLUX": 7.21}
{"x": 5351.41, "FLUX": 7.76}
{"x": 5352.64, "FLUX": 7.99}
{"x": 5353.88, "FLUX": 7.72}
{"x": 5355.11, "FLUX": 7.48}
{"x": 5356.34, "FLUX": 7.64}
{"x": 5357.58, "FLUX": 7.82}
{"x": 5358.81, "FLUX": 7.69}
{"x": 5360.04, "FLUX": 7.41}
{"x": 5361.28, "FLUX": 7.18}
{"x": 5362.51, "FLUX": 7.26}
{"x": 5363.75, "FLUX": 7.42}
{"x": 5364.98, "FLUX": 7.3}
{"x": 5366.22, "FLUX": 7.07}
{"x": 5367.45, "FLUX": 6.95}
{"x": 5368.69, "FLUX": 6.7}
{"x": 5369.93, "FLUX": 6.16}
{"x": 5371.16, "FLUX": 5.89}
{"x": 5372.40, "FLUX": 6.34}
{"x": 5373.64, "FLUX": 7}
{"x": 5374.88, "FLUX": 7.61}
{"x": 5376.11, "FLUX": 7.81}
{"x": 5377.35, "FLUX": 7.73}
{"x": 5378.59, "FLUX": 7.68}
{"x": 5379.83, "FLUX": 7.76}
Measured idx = 1.5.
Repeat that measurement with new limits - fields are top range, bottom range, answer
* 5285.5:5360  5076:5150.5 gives 1.44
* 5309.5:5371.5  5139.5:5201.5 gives 1.50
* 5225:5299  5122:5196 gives 1.42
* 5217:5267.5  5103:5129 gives 1.33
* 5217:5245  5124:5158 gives 1.38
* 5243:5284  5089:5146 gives 1.30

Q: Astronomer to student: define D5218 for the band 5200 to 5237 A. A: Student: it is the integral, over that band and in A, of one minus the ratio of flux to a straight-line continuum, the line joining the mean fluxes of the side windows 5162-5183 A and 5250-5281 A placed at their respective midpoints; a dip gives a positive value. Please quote -4.1 A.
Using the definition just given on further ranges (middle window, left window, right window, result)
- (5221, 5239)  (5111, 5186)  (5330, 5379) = -2.3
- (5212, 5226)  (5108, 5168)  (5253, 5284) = -1.8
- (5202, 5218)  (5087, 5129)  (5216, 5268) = 2.9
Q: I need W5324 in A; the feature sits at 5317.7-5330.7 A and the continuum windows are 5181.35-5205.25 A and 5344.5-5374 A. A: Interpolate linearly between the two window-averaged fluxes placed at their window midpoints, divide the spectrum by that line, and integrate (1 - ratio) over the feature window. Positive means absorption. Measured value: 0.4 A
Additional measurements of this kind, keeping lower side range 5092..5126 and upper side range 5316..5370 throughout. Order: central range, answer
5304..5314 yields -1.42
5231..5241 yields -1.32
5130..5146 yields 1.43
